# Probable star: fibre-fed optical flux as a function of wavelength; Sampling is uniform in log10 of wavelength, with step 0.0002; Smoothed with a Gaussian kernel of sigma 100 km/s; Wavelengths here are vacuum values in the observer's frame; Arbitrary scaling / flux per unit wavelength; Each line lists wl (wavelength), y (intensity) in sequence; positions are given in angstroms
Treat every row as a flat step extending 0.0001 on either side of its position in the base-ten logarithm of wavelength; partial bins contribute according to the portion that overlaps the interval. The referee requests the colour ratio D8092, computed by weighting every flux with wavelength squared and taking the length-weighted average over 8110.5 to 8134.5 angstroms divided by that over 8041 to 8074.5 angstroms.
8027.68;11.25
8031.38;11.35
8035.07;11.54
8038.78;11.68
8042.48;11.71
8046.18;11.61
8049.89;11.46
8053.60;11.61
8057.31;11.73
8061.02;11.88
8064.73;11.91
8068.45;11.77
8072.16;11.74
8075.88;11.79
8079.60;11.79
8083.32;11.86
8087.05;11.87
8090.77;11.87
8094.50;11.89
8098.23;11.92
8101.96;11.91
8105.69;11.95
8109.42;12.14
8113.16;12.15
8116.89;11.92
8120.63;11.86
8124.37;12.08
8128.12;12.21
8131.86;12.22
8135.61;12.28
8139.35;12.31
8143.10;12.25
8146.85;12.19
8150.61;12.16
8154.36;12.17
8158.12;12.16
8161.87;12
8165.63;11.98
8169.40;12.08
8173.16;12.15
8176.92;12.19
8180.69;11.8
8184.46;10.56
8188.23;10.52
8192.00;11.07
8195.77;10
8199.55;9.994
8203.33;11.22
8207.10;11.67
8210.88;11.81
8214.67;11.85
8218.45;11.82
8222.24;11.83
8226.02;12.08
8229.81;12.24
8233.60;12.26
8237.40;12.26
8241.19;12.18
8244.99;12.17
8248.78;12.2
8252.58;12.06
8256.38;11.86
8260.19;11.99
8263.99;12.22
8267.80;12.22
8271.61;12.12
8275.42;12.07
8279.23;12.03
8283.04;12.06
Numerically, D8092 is 1.05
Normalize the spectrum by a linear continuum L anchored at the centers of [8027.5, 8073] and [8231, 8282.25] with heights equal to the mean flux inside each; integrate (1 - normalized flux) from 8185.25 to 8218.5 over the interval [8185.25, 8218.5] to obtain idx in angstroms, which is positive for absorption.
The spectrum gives 2.6 angstroms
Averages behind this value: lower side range 11.6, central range 11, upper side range 12.1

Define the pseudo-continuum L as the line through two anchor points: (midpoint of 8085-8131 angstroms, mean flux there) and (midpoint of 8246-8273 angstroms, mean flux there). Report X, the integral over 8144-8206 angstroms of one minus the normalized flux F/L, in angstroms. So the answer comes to 2.6 angstroms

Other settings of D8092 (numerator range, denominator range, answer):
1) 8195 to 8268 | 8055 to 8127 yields 1.03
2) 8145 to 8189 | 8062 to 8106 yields 1.02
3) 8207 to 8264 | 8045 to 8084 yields 1.07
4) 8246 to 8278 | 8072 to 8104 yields 1.06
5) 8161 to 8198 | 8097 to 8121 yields 0.97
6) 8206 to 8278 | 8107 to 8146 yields 1.02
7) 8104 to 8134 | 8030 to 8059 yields 1.06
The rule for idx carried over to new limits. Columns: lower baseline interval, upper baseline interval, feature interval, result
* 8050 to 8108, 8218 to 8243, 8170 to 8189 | 0.7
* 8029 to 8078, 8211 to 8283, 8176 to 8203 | 2.5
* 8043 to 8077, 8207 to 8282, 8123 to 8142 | -0.6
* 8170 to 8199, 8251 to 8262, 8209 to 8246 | -1.3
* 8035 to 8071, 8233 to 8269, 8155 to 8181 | -0.3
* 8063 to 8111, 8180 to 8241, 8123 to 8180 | -2.4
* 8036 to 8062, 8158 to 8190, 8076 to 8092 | -0.2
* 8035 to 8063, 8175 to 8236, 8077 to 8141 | -2.4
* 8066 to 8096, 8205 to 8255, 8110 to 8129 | -0.3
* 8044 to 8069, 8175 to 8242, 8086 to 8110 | -0.6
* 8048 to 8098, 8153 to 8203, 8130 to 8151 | -1.3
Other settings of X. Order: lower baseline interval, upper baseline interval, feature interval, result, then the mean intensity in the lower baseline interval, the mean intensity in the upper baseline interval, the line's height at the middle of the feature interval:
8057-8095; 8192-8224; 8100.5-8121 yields -0.6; 11.8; 11.3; 11.7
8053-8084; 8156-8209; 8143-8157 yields -0.8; 11.8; 11.4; 11.5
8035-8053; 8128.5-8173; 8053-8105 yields -0.2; 11.6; 12.2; 11.8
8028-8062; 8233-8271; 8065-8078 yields -0.1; 11.6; 12.1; 11.7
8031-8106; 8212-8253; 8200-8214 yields 0.7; 11.8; 12.1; 12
